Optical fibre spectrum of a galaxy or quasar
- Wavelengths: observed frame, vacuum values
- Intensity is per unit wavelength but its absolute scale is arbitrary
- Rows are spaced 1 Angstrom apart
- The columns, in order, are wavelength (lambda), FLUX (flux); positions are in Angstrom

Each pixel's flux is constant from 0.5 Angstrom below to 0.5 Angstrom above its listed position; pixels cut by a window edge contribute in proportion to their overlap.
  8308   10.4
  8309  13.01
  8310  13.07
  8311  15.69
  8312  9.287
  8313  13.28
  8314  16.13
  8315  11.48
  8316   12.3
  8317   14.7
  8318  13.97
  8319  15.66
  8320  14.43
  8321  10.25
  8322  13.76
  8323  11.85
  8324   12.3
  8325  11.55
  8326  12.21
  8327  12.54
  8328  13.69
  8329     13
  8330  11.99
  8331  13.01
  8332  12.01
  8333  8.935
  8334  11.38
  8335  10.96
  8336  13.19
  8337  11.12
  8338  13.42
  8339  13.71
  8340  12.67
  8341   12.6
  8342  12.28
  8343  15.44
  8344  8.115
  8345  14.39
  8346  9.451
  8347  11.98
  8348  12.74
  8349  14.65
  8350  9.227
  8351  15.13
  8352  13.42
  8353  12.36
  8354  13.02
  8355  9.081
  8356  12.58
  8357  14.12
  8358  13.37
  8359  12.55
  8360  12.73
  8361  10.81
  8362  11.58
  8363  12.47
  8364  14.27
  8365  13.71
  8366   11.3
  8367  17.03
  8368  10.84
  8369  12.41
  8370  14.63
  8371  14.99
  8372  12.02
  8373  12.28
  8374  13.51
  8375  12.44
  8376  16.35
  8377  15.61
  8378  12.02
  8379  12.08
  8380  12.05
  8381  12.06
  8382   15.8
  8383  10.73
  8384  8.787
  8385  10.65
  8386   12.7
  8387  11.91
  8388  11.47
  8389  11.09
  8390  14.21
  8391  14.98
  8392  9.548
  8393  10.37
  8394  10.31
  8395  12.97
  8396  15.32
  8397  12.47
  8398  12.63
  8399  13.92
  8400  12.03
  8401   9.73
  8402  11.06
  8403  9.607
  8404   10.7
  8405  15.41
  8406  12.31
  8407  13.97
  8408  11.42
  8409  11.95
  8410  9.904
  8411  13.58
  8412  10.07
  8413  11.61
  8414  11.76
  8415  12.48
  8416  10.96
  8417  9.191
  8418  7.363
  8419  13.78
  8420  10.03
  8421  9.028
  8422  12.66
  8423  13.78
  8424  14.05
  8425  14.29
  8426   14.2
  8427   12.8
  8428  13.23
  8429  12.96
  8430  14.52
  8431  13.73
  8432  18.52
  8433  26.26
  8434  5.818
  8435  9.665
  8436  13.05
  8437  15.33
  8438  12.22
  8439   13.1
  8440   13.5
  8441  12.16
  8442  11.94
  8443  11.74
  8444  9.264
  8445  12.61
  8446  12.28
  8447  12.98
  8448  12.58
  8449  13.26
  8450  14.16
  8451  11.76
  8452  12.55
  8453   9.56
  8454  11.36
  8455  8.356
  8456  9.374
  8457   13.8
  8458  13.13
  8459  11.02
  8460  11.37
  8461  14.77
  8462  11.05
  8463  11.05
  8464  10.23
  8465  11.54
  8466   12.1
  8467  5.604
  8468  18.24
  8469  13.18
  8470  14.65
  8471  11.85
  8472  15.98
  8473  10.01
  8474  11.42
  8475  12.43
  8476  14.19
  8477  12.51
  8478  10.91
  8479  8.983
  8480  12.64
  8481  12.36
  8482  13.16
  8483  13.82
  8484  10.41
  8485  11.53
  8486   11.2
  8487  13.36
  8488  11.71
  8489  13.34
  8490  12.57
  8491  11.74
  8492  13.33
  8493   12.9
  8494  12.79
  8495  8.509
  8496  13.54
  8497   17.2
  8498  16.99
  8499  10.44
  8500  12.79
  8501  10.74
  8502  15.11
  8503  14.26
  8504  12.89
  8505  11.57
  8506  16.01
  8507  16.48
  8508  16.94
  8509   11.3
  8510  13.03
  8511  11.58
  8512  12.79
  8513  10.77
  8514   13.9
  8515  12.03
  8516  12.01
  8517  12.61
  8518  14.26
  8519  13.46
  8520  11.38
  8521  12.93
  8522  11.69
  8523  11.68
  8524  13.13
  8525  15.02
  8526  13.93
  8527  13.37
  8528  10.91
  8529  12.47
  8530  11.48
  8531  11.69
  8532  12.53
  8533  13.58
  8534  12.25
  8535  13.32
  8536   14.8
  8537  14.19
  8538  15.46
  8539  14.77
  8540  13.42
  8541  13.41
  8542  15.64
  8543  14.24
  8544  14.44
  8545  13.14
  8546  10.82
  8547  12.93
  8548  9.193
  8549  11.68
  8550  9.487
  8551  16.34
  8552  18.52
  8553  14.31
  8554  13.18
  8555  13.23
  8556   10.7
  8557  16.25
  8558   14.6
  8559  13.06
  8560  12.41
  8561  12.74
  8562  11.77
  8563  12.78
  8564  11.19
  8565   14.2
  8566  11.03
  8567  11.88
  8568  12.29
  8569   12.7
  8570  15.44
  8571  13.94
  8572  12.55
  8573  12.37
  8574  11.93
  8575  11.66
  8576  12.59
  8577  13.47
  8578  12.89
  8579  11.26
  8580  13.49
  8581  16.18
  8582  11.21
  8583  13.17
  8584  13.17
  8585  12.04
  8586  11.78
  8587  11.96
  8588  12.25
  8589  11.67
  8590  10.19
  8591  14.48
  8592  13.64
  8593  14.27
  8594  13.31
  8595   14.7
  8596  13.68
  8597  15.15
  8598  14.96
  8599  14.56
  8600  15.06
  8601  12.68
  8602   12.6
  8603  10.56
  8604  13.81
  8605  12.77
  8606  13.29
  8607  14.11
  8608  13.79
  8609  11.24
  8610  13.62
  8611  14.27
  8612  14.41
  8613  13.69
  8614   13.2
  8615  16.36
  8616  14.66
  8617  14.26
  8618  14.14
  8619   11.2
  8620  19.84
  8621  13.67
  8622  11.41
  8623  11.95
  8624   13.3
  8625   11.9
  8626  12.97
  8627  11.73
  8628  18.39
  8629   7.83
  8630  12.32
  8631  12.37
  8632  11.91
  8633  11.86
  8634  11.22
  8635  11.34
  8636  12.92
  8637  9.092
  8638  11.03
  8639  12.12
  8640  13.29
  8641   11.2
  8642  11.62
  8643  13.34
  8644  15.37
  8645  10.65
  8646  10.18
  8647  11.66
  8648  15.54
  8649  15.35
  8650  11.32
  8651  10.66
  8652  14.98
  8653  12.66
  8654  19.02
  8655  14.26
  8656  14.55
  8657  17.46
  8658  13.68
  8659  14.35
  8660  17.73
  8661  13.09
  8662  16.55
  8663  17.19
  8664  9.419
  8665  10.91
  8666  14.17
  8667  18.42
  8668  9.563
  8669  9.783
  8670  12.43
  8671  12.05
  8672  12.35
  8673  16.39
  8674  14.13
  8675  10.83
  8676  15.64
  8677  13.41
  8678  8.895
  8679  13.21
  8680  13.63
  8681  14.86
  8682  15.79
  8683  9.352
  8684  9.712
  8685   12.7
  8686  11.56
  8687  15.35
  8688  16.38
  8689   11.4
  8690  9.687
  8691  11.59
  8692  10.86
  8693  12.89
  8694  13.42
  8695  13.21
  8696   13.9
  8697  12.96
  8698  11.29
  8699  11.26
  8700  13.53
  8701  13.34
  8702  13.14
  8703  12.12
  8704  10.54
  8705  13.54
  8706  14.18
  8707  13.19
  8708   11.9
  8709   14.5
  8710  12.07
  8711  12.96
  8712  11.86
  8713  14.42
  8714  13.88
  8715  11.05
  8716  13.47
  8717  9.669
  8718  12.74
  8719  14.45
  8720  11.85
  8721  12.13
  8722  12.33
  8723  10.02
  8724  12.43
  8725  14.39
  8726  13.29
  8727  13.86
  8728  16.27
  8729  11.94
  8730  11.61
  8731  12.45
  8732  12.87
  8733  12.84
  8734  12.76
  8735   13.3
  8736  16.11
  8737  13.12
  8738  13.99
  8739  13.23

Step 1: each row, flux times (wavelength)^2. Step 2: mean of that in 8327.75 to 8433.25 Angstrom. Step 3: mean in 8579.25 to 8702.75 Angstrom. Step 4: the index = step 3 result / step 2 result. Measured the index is 1.11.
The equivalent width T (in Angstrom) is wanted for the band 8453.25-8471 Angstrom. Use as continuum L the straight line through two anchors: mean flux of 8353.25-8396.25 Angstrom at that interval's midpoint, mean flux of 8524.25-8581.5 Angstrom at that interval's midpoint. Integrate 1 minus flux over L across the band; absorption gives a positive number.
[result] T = 1.5 Angstrom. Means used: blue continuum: 12.6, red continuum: 13.1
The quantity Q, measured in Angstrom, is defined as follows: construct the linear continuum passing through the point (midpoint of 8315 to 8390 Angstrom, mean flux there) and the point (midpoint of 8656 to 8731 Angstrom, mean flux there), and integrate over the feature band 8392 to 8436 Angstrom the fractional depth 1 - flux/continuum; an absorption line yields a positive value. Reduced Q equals 1.1 Angstrom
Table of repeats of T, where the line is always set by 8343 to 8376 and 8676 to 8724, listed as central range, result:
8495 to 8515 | -1.2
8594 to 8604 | -0.9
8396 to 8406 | 0.4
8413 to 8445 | 0.0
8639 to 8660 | -1.7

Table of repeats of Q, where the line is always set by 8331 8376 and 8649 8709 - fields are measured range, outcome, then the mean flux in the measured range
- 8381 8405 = 1.3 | 11.9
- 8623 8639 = 1.3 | 12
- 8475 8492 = 0.8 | 12.2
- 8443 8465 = 1.8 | 11.7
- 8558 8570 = 0.4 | 12.6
